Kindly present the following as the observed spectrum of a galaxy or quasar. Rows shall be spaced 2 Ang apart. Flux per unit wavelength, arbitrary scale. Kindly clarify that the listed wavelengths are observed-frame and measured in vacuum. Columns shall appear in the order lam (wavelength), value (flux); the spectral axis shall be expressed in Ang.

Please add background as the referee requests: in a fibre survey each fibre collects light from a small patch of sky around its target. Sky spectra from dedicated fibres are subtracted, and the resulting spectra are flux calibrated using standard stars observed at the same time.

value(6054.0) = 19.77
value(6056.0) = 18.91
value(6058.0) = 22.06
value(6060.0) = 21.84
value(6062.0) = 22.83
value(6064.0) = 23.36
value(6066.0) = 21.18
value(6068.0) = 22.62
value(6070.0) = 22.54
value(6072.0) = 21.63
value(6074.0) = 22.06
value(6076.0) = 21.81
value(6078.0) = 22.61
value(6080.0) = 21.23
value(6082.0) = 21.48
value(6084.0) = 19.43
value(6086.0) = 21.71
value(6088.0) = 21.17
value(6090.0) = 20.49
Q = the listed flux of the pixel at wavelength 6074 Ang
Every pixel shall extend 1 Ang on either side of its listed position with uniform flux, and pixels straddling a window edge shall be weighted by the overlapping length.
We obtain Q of 22.06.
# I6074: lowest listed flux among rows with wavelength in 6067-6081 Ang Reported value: 21.23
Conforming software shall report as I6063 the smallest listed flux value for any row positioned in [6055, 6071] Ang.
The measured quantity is 18.91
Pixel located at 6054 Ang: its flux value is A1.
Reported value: 19.77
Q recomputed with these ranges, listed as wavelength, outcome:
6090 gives 20.49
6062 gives 22.83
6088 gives 21.17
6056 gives 18.91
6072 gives 21.63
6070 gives 22.54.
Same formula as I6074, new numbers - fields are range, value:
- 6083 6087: 19.43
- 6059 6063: 21.84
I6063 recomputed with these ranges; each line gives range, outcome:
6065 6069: 21.18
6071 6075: 21.63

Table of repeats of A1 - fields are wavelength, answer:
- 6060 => 21.84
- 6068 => 22.62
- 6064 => 23.36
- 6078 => 22.61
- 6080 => 21.23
